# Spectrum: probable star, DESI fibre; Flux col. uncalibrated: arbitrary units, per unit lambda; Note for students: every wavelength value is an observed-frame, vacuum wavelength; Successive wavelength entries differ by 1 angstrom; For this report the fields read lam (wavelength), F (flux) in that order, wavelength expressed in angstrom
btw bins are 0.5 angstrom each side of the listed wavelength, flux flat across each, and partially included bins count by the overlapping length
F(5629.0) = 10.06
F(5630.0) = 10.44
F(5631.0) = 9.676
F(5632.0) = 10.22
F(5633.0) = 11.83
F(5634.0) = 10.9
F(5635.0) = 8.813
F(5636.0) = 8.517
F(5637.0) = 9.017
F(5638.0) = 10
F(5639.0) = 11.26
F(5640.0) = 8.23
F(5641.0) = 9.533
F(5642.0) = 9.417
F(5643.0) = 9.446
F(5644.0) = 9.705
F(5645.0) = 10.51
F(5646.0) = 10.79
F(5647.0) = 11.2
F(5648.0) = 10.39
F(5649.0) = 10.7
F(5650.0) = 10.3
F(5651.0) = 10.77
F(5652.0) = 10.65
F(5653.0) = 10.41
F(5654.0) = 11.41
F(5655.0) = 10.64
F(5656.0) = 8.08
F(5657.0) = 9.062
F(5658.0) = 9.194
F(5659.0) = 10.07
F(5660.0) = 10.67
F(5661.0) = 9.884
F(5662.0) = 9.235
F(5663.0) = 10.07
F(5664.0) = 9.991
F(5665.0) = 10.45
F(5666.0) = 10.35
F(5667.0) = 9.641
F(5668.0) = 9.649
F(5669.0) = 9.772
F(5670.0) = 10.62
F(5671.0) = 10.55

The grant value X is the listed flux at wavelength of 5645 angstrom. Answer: 10.51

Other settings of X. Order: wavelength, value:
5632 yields 10.22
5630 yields 10.44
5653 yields 10.41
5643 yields 9.446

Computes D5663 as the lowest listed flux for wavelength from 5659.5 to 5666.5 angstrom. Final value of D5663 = 9.235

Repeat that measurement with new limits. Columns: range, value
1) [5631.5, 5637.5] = 8.517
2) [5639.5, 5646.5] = 8.23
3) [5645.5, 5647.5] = 10.79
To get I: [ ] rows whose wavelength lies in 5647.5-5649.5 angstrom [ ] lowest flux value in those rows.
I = 10.39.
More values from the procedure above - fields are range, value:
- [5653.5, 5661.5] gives 8.08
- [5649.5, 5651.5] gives 10.3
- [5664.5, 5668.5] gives 9.641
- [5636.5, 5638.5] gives 9.017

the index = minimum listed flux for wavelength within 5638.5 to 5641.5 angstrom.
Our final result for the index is 8.23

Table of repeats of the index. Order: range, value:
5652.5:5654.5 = 10.41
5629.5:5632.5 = 9.676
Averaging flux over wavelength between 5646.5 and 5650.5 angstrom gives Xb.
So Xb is 10.6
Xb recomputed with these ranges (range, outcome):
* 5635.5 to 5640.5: 9.4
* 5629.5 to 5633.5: 10.5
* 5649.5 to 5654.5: 10.7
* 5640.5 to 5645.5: 9.72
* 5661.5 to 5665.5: 9.94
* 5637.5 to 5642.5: 9.69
